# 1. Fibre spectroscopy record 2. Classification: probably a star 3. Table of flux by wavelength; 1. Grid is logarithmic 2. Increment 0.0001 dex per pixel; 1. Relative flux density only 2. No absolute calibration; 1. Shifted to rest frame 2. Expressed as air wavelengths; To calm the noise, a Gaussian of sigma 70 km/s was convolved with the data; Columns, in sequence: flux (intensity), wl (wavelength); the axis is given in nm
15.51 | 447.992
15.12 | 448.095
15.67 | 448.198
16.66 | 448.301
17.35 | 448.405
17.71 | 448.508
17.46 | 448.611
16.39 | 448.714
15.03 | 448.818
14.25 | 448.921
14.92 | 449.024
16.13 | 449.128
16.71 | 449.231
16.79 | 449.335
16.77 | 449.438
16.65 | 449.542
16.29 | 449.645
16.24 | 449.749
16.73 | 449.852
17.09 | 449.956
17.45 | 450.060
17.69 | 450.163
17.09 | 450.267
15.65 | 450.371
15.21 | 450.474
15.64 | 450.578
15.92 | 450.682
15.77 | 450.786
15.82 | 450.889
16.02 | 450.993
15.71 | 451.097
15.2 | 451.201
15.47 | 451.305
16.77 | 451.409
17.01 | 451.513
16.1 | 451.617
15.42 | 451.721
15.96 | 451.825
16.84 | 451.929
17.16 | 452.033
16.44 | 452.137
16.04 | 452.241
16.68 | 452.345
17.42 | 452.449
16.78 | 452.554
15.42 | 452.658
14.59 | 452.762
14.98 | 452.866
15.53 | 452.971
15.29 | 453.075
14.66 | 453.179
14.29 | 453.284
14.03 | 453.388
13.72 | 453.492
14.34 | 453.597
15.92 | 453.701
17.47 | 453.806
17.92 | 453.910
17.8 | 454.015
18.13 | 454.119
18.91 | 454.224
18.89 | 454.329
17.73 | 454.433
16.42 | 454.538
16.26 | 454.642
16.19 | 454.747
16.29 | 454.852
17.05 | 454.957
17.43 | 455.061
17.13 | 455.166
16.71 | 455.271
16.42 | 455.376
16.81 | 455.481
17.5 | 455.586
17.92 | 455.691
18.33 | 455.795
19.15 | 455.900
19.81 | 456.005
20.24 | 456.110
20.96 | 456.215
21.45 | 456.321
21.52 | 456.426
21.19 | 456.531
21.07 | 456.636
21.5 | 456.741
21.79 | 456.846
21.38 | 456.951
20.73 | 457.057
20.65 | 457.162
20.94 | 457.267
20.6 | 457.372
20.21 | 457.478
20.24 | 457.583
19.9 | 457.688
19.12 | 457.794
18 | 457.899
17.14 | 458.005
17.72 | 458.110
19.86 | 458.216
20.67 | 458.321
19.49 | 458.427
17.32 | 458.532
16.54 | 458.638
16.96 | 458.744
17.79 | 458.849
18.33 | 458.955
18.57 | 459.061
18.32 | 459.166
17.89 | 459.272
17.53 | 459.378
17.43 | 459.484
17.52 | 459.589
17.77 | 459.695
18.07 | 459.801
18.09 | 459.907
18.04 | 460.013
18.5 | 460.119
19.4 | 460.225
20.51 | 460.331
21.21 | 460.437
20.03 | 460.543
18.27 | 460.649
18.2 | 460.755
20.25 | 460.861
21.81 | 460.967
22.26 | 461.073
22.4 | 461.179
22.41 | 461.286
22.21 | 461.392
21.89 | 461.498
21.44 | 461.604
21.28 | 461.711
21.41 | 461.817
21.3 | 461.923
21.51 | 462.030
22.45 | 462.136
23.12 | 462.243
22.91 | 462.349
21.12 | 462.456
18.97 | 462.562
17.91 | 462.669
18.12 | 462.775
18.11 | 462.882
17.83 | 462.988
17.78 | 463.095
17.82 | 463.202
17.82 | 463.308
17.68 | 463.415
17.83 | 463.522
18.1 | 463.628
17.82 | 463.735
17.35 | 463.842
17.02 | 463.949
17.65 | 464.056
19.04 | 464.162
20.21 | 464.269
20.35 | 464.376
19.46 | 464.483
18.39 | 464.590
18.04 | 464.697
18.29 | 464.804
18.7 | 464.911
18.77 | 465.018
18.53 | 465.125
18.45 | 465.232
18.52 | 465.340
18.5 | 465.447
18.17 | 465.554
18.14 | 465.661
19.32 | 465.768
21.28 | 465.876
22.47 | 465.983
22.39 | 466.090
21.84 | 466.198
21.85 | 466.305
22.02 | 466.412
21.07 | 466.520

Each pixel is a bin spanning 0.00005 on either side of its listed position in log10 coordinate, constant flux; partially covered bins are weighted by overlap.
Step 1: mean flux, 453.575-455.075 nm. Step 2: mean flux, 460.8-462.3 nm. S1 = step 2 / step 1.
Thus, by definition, 1.27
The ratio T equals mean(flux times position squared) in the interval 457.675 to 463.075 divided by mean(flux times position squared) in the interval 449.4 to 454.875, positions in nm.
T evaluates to 1.24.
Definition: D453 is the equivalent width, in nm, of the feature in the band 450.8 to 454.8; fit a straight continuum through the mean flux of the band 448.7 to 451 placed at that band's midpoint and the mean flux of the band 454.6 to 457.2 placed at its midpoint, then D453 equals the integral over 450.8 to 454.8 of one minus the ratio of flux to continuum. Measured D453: 0.31 nm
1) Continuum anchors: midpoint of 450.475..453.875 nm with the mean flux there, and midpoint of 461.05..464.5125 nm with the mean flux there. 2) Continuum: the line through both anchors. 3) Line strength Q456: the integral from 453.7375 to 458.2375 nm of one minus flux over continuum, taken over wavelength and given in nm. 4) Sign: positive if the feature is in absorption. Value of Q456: -0.43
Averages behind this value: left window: 15.8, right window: 19.8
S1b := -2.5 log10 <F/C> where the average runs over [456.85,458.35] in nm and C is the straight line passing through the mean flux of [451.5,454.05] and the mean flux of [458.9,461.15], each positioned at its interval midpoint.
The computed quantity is -0.11 mag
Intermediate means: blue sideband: 15.9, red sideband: 19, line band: 19.8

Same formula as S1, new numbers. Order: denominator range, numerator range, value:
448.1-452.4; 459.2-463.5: 1.21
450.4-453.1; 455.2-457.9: 1.24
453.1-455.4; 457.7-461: 1.13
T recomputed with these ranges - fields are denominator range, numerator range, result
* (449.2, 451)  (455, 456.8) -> 1.20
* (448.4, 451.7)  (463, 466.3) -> 1.24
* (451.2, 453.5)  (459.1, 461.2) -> 1.25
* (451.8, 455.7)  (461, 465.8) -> 1.24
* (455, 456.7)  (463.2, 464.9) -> 1.00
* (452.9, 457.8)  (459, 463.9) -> 1.10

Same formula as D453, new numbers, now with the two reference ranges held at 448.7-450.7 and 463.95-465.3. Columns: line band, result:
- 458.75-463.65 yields -0.37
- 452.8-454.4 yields 0.07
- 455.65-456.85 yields -0.21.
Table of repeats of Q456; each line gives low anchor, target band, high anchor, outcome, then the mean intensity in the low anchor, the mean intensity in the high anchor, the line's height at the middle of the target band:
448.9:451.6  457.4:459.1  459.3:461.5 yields 0.02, 16.2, 19.6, 18.9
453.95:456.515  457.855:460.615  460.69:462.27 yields 0.26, 18.2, 21.5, 20.3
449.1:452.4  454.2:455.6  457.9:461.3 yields 0.04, 16.3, 18.9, 17.5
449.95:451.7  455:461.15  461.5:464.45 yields -0.35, 16.2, 19.4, 18.1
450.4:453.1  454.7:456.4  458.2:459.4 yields -0.09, 16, 18.2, 17.2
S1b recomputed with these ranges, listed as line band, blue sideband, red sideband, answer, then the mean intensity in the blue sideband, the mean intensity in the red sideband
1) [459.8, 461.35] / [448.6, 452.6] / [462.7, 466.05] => -0.12 mag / 16.3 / 18.6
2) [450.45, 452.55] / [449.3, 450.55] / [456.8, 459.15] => 0.06 mag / 16.6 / 19.2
